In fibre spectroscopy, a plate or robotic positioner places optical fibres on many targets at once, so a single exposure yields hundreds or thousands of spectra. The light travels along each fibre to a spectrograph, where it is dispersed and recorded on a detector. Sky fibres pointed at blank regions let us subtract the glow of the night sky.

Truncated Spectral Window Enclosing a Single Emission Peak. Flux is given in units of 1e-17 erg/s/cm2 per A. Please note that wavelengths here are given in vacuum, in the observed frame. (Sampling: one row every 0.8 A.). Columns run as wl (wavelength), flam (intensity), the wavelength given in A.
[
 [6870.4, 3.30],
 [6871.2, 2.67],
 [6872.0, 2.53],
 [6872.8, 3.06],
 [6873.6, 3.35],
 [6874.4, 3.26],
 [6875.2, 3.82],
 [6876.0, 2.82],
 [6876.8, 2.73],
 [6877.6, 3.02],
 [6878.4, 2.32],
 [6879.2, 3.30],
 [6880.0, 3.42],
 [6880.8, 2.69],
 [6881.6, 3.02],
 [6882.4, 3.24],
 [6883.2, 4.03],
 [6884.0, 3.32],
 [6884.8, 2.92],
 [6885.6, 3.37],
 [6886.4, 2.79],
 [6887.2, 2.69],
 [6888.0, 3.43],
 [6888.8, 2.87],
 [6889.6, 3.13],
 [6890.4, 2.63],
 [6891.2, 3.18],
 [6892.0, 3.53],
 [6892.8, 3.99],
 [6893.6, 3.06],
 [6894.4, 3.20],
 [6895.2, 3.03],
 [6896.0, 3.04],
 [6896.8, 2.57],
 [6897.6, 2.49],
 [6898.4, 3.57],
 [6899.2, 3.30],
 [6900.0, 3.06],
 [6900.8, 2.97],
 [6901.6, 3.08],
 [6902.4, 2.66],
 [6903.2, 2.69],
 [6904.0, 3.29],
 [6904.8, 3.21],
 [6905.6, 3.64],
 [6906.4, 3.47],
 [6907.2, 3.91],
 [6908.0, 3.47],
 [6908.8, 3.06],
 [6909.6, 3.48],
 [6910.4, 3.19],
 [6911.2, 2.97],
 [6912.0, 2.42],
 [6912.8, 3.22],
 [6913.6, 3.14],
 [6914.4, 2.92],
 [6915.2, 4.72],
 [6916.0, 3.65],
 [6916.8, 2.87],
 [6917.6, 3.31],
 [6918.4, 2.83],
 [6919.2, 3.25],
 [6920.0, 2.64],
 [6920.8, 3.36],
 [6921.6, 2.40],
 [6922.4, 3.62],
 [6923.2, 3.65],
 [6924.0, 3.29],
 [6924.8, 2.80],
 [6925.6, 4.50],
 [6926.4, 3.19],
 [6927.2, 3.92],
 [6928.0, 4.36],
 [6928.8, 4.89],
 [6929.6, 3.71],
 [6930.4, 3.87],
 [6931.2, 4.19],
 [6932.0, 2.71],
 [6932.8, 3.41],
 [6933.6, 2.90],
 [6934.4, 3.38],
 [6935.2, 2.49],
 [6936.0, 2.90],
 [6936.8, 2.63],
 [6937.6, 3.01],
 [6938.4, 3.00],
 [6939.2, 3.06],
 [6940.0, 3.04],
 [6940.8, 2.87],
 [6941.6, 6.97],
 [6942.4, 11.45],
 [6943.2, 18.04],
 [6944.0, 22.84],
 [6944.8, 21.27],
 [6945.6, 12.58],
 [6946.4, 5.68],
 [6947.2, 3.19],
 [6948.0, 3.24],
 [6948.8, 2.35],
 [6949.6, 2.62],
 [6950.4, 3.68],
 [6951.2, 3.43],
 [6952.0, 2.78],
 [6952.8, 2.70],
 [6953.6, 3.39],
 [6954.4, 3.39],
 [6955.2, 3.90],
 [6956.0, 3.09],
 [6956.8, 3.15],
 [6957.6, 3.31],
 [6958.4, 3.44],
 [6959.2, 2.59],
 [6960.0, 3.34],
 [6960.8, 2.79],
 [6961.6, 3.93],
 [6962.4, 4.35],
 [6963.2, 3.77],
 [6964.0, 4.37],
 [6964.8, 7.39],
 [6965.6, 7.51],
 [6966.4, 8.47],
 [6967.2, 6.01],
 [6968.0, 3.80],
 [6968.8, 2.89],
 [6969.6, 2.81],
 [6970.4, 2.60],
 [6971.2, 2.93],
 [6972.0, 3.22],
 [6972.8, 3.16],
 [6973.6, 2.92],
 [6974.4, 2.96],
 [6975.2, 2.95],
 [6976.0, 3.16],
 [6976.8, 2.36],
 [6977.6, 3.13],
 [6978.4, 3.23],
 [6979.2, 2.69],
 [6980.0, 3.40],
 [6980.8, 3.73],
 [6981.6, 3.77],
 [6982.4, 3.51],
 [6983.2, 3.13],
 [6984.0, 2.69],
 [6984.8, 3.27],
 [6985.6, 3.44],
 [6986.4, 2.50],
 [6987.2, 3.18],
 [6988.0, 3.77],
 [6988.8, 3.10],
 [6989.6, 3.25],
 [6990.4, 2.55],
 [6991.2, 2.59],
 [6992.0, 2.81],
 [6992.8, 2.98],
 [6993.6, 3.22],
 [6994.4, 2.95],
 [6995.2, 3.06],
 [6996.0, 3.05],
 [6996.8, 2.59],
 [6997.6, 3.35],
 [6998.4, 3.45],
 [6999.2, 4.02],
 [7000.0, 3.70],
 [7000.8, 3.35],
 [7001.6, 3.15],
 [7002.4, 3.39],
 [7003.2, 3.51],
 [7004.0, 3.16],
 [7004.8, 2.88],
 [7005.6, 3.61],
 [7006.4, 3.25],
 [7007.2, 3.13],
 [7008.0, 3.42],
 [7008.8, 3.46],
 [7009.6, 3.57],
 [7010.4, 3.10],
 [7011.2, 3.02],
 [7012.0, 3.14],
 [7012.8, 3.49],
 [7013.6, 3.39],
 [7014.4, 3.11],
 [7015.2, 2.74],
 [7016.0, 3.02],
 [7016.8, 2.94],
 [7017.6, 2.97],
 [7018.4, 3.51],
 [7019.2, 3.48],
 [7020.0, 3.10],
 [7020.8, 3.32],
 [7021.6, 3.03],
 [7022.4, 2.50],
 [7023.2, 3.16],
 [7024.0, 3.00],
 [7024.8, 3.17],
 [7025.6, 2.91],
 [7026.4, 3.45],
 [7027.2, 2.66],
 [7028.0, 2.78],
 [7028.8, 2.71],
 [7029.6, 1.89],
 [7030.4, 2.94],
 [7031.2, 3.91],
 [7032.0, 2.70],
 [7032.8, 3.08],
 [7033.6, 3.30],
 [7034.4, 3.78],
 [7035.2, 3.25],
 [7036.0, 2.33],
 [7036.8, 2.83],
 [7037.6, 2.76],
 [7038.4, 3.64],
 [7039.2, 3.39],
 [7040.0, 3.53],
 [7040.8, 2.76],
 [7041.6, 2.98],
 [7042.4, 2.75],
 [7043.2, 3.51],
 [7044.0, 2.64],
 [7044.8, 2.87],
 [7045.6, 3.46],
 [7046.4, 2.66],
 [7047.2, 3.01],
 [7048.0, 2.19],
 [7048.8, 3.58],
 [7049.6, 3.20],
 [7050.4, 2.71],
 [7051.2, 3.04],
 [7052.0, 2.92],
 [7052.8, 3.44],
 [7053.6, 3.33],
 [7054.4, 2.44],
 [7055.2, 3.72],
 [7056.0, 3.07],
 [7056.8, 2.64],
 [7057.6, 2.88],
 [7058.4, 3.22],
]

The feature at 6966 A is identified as [N II] 6583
